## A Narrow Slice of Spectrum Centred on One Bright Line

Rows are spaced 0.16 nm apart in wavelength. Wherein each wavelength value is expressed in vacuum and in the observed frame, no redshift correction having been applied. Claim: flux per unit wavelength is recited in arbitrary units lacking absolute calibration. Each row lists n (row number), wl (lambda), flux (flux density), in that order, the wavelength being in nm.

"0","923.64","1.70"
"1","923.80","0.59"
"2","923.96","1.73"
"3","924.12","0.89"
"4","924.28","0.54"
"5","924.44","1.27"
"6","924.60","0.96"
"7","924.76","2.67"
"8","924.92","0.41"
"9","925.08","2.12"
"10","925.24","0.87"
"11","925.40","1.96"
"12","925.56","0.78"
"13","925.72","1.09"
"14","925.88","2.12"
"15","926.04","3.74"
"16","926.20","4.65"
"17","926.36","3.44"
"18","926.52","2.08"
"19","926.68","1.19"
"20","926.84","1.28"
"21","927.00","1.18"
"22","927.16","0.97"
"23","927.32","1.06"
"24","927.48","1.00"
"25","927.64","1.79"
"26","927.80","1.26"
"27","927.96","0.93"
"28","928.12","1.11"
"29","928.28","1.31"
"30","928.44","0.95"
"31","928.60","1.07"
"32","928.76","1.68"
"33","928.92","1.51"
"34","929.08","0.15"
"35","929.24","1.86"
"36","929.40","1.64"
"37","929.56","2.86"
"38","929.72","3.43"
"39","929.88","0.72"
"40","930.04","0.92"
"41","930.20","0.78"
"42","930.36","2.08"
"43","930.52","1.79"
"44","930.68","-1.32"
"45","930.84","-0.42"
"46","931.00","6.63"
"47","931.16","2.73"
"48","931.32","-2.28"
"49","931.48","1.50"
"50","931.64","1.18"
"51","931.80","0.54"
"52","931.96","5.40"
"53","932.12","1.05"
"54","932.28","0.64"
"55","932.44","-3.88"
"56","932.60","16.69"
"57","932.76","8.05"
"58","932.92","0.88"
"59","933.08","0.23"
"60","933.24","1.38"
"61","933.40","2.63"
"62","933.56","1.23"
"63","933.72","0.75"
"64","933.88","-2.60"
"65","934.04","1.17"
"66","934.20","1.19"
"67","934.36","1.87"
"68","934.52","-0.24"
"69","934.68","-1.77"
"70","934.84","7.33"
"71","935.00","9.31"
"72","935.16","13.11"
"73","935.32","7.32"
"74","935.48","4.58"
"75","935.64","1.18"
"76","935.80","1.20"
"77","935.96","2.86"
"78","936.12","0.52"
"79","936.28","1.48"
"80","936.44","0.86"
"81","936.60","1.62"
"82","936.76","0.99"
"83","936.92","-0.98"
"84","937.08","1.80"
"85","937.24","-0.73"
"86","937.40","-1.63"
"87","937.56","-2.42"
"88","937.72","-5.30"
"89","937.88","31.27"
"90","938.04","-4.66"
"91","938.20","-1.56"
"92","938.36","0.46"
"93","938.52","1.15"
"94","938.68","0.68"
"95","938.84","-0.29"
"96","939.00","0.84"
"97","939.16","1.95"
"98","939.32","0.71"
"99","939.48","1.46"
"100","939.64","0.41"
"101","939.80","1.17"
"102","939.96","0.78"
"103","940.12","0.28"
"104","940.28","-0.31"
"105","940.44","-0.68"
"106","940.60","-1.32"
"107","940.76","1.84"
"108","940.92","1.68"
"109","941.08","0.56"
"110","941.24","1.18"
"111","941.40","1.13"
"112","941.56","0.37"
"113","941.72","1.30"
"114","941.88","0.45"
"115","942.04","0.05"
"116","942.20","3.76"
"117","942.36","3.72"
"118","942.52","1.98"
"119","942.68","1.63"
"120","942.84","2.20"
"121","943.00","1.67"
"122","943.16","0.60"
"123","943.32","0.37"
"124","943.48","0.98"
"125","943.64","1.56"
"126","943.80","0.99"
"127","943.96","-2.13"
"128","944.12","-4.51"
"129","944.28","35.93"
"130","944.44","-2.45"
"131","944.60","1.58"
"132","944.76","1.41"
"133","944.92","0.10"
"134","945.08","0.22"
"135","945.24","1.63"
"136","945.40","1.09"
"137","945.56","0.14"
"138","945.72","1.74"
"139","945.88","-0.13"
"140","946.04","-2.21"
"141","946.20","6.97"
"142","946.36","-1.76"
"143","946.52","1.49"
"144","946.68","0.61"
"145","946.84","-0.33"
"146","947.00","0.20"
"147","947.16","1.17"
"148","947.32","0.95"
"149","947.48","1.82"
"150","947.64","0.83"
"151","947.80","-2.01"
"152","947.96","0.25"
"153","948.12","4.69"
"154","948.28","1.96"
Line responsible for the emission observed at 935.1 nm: [O III] 5007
